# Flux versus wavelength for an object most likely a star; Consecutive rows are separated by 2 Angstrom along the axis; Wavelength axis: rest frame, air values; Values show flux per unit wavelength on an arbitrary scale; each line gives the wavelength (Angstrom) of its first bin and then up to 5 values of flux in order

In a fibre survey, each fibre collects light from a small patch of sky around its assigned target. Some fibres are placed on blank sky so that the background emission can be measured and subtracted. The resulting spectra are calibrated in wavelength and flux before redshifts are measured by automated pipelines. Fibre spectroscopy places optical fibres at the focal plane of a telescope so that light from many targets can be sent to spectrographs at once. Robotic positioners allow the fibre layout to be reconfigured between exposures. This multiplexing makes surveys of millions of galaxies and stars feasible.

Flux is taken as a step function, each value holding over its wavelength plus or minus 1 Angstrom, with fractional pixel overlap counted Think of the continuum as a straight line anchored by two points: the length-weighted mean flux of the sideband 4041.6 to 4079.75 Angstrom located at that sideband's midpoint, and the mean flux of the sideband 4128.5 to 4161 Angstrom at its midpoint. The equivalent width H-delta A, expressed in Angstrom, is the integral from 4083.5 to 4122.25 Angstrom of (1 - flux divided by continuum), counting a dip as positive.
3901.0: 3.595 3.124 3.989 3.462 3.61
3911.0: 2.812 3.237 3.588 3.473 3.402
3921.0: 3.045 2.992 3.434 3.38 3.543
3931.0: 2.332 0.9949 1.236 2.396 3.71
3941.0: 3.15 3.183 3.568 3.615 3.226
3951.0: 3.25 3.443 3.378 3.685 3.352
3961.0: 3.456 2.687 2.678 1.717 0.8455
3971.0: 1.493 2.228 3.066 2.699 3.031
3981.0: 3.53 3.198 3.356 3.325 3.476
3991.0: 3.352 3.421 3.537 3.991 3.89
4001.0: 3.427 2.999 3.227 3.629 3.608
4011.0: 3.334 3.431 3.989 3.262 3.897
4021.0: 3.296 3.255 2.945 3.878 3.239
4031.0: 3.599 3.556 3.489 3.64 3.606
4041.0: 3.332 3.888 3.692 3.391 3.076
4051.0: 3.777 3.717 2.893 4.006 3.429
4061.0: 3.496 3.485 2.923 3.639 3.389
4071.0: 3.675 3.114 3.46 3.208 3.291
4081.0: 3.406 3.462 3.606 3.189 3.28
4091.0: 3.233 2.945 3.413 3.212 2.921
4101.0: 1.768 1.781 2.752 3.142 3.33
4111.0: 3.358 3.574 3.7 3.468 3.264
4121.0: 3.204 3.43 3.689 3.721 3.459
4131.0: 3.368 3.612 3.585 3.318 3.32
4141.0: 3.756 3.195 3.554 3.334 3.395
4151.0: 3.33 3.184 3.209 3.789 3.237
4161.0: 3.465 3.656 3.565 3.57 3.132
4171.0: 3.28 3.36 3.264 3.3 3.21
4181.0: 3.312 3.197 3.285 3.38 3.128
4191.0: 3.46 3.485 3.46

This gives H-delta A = 3.5 Angstrom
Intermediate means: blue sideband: 3.45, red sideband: 3.42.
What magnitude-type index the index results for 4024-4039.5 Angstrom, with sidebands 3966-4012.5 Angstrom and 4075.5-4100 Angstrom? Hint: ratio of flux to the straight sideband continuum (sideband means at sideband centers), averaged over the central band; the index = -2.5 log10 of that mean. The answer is -0.11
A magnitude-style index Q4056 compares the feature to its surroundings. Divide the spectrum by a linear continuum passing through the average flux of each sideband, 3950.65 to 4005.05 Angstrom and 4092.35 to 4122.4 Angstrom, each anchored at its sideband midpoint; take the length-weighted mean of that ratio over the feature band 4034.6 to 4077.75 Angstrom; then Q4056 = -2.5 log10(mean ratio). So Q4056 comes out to -0.14 mag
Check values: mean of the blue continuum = 3.06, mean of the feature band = 3.47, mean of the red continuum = 3.06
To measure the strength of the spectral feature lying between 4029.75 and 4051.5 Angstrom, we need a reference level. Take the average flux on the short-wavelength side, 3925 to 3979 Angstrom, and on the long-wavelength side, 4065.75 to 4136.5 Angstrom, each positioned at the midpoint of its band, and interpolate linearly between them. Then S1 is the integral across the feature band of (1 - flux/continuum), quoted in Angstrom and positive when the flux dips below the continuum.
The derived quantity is -3.2 Angstrom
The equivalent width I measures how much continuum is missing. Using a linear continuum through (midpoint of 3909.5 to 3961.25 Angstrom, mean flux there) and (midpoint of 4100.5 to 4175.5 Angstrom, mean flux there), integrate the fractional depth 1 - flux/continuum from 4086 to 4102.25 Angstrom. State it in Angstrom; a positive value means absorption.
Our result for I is 1.5 Angstrom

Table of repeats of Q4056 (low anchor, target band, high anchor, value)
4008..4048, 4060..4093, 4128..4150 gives 0.04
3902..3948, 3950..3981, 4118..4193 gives 0.14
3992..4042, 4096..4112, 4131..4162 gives 0.23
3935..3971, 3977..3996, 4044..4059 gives -0.07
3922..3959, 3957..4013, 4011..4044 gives 0.07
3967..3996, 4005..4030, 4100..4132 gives -0.18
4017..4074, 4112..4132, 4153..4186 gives -0.03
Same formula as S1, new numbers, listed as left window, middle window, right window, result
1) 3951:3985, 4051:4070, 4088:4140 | -2.39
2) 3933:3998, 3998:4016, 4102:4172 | -2.53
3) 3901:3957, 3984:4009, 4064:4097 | -1.91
